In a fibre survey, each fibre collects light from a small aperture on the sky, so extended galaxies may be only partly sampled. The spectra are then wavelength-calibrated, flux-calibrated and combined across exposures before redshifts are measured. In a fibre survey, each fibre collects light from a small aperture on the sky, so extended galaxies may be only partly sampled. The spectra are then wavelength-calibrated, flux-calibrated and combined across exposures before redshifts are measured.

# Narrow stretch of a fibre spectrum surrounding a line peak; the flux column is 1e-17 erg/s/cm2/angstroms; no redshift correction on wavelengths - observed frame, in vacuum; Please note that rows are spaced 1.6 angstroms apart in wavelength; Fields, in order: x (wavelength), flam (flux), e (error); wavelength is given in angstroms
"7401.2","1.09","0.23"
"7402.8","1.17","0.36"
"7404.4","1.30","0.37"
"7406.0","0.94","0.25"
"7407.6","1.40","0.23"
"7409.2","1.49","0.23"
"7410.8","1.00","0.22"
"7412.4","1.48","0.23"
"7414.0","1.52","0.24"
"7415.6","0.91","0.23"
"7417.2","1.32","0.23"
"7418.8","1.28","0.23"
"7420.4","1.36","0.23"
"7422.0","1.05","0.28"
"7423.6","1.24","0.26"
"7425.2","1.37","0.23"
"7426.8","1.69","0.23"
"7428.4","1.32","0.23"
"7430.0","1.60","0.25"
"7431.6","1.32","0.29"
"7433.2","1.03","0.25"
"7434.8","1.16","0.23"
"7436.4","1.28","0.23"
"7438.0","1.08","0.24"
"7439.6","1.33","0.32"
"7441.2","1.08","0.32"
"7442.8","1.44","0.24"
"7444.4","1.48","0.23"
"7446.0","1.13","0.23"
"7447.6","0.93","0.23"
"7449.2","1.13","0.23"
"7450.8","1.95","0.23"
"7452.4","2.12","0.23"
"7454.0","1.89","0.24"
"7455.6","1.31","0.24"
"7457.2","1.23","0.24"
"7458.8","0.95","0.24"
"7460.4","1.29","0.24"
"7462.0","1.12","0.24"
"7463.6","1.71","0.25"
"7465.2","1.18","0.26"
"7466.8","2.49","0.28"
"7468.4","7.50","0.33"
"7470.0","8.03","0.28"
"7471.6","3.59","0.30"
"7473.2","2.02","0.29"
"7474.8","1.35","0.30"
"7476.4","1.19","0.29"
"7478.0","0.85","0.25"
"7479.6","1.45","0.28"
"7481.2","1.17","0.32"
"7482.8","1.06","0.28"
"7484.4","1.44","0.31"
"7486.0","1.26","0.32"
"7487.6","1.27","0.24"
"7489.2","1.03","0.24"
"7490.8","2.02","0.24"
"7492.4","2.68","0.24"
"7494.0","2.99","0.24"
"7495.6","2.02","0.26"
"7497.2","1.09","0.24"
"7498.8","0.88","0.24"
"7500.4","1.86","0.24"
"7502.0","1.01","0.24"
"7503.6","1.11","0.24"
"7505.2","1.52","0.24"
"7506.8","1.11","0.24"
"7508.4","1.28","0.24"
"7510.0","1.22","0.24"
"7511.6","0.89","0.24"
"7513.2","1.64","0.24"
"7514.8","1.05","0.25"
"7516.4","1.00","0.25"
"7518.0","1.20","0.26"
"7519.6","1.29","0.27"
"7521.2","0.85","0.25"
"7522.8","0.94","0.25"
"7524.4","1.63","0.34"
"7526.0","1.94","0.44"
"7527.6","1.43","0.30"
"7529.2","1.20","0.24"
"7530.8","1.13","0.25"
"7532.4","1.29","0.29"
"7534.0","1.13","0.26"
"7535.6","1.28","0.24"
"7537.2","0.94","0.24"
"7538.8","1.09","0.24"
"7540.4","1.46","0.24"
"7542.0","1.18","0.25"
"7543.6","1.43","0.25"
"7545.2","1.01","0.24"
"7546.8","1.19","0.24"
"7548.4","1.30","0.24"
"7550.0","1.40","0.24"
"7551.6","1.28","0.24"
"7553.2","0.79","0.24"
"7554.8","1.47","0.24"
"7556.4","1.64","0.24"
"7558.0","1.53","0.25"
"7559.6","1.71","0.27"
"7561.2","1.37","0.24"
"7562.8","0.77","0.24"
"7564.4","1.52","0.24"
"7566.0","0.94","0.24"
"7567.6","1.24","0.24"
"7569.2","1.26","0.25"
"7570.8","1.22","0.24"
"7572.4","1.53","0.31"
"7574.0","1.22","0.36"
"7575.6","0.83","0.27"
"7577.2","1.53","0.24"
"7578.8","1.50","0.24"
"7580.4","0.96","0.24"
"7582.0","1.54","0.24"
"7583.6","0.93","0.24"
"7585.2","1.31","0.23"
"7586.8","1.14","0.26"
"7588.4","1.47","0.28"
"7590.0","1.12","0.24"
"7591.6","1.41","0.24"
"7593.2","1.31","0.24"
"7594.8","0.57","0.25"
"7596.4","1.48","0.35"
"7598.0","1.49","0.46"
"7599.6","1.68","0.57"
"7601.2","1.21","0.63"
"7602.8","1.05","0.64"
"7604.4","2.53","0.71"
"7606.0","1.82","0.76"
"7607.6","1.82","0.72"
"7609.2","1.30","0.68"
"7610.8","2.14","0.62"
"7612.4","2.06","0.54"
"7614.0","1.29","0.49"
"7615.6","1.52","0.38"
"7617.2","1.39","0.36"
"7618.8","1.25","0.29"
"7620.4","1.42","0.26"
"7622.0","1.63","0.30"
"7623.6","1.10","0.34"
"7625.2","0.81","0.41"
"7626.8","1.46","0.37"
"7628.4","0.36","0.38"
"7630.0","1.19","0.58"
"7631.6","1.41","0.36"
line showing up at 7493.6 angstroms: [N II]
